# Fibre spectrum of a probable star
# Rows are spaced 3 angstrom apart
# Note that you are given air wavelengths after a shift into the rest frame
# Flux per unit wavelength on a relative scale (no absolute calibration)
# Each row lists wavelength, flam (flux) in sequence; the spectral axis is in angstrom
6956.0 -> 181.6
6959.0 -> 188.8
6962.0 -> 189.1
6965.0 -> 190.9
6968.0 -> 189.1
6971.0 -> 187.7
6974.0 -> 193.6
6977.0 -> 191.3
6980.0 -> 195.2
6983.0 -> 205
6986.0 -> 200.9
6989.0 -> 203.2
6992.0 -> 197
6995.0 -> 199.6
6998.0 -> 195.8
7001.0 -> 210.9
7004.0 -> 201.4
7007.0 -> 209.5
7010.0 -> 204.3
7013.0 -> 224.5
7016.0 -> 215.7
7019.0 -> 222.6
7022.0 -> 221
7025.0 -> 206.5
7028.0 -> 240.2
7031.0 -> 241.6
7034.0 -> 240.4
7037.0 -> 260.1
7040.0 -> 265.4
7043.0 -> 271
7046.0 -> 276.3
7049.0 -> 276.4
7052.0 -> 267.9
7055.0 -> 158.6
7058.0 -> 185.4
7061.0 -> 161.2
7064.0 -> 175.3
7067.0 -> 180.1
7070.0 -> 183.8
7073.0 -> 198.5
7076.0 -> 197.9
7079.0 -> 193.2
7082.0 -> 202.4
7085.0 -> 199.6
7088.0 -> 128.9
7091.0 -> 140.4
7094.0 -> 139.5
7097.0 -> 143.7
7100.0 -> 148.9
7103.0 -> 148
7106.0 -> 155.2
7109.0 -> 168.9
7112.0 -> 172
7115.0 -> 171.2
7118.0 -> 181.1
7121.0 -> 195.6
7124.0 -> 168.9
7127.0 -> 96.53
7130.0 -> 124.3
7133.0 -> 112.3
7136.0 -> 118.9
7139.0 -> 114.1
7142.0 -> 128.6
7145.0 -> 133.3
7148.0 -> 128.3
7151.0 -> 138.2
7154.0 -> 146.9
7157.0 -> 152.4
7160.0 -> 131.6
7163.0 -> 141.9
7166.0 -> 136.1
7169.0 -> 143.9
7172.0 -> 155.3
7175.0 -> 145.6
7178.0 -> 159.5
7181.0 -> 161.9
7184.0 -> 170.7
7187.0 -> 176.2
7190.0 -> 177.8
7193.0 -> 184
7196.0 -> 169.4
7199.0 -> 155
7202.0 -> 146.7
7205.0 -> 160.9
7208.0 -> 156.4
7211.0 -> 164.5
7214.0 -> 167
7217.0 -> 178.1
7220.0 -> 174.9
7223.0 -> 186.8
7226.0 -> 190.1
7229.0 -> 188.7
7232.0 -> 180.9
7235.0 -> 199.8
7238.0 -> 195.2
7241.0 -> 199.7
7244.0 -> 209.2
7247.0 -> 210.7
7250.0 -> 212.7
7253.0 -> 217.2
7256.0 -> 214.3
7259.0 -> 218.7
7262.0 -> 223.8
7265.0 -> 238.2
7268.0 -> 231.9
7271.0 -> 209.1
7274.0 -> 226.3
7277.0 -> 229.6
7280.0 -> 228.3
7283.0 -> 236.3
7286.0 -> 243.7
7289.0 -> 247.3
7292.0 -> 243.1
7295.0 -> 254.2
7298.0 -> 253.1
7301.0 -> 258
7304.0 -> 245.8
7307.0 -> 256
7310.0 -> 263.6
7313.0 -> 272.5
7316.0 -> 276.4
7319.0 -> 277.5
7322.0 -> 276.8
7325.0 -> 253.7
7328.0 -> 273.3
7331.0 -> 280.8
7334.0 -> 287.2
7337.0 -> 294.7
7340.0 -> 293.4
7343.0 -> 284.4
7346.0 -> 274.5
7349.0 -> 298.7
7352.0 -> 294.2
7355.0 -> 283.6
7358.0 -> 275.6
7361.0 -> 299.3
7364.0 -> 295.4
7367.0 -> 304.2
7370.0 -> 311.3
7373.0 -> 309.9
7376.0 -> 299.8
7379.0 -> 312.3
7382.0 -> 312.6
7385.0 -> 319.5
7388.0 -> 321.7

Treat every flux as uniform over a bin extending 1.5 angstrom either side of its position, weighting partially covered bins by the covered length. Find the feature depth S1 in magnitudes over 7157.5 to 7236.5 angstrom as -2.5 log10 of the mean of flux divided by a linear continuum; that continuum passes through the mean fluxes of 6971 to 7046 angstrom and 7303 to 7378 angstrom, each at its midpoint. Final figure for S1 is 0.47 mag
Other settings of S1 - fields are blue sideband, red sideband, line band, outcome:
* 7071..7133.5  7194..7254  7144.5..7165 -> 0.22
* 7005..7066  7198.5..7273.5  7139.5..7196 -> 0.33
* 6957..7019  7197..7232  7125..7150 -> 0.43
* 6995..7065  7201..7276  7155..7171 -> 0.41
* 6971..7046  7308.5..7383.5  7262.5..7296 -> 0.17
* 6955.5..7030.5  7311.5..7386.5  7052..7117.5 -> 0.30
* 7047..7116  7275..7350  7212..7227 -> 0.27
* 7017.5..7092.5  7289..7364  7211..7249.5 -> 0.31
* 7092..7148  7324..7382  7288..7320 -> 0.01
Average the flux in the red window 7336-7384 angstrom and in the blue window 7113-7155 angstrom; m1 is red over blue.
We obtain 2.12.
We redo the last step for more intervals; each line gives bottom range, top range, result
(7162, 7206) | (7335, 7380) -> 1.85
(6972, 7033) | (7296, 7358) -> 1.31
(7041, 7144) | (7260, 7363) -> 1.51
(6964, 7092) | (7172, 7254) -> 0.86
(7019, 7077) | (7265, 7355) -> 1.18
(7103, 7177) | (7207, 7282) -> 1.40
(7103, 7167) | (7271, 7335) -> 1.77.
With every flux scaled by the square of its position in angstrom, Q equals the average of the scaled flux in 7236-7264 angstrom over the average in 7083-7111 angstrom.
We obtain 1.4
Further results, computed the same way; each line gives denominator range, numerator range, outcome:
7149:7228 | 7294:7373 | 1.81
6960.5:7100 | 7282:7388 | 1.50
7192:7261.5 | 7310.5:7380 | 1.59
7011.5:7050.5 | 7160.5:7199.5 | 0.68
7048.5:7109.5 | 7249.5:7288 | 1.34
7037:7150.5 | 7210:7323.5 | 1.35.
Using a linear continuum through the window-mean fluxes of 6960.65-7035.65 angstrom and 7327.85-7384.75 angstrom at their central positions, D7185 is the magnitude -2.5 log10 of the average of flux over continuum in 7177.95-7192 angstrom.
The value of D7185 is 0.43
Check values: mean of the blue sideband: 207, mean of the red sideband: 295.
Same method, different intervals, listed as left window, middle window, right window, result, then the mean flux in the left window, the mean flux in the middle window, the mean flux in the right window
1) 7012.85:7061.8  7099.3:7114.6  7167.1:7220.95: 0.25 mag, 233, 160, 163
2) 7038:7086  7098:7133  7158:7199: 0.21 mag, 213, 155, 158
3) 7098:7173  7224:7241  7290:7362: 0.10 mag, 144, 192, 273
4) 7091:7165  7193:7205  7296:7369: 0.18 mag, 144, 161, 278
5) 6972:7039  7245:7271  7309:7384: 0.22 mag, 213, 220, 289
